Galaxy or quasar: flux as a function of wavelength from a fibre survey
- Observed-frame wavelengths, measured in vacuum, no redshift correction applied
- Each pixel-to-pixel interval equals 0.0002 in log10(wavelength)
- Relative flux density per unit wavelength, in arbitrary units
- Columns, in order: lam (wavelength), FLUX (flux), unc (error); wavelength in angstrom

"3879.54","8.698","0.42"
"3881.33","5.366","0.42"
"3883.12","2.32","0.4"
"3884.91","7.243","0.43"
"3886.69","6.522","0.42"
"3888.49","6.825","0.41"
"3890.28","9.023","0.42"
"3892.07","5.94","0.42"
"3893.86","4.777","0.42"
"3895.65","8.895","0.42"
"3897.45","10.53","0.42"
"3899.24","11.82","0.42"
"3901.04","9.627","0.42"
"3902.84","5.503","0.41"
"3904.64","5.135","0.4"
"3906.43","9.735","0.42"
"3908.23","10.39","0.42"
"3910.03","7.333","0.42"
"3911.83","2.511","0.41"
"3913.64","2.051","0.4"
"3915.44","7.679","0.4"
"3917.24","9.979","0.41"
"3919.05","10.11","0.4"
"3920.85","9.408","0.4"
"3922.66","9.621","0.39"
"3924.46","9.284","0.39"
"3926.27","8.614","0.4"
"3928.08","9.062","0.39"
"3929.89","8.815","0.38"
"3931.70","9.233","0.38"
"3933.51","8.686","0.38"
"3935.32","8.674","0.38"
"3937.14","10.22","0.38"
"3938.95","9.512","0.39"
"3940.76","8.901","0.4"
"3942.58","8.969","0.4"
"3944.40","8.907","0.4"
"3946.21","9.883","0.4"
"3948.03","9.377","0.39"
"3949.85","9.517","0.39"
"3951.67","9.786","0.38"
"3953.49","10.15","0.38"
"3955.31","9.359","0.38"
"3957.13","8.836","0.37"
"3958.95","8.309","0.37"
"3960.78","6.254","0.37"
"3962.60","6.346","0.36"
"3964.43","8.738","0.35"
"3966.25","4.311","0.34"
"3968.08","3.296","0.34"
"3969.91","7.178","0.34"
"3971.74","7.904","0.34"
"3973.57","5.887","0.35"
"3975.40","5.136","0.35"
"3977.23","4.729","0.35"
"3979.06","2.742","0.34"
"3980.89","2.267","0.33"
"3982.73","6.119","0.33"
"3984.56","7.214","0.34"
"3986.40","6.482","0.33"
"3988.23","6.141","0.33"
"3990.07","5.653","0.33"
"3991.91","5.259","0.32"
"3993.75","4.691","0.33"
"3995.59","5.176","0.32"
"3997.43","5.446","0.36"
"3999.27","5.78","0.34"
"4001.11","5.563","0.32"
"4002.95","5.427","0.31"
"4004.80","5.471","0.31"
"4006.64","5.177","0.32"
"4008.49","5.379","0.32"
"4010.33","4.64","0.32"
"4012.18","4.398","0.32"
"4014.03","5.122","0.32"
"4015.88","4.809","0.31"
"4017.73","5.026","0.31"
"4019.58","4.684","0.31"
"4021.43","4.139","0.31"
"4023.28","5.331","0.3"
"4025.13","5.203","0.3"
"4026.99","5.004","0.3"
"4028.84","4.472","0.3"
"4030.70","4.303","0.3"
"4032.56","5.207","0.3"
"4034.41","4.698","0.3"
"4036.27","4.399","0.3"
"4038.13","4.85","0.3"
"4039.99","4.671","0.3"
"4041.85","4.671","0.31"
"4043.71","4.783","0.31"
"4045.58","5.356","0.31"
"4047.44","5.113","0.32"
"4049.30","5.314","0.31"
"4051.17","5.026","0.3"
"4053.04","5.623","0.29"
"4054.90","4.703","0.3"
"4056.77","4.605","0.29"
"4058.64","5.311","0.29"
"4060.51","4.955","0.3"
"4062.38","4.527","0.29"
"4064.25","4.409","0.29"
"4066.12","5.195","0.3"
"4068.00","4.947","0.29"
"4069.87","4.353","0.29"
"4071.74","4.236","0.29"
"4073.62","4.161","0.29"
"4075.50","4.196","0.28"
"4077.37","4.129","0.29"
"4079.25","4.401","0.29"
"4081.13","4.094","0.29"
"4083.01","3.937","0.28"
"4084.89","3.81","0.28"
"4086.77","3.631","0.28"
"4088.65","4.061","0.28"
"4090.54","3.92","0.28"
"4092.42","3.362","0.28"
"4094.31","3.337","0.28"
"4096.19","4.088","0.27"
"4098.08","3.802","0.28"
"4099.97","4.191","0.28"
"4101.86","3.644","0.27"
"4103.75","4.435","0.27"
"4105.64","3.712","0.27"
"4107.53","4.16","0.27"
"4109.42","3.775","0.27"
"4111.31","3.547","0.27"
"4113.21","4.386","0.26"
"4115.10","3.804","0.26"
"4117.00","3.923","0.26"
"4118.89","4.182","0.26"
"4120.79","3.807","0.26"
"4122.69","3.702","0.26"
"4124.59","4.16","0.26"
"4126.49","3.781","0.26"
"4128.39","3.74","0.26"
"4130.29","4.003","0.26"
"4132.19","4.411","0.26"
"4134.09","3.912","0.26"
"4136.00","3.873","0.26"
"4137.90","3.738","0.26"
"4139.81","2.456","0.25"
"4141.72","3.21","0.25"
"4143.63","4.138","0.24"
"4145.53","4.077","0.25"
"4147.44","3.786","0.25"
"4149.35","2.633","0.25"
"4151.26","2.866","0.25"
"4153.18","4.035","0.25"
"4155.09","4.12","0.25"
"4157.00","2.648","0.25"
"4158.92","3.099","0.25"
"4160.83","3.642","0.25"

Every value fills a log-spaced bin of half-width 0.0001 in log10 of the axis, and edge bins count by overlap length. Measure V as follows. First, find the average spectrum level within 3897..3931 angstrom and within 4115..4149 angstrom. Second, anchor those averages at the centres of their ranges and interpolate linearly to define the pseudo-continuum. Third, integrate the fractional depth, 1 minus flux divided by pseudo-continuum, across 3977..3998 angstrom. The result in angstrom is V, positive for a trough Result 4.9 angstrom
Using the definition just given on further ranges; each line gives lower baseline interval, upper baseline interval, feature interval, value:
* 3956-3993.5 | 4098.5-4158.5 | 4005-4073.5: 2.2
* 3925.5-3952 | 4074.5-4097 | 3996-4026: 6.8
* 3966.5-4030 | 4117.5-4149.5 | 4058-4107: 1.5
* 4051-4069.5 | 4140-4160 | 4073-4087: 1.6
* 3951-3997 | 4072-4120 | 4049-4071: -1.2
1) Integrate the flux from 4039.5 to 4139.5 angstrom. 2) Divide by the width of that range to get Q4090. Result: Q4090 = 4.24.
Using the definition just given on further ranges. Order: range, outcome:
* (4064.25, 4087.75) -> 4.26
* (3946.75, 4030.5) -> 5.95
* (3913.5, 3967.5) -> 8.68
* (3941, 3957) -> 9.44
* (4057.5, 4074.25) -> 4.69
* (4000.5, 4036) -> 4.93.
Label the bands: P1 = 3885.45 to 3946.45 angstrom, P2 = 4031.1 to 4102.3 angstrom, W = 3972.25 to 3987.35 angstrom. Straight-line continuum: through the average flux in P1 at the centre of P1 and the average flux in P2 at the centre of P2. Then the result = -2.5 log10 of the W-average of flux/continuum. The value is 0.28 mag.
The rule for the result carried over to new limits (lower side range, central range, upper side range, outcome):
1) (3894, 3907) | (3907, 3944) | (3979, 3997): -0.129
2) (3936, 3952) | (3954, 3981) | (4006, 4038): 0.285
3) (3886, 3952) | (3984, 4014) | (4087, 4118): 0.179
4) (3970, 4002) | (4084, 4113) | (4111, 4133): 0.101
